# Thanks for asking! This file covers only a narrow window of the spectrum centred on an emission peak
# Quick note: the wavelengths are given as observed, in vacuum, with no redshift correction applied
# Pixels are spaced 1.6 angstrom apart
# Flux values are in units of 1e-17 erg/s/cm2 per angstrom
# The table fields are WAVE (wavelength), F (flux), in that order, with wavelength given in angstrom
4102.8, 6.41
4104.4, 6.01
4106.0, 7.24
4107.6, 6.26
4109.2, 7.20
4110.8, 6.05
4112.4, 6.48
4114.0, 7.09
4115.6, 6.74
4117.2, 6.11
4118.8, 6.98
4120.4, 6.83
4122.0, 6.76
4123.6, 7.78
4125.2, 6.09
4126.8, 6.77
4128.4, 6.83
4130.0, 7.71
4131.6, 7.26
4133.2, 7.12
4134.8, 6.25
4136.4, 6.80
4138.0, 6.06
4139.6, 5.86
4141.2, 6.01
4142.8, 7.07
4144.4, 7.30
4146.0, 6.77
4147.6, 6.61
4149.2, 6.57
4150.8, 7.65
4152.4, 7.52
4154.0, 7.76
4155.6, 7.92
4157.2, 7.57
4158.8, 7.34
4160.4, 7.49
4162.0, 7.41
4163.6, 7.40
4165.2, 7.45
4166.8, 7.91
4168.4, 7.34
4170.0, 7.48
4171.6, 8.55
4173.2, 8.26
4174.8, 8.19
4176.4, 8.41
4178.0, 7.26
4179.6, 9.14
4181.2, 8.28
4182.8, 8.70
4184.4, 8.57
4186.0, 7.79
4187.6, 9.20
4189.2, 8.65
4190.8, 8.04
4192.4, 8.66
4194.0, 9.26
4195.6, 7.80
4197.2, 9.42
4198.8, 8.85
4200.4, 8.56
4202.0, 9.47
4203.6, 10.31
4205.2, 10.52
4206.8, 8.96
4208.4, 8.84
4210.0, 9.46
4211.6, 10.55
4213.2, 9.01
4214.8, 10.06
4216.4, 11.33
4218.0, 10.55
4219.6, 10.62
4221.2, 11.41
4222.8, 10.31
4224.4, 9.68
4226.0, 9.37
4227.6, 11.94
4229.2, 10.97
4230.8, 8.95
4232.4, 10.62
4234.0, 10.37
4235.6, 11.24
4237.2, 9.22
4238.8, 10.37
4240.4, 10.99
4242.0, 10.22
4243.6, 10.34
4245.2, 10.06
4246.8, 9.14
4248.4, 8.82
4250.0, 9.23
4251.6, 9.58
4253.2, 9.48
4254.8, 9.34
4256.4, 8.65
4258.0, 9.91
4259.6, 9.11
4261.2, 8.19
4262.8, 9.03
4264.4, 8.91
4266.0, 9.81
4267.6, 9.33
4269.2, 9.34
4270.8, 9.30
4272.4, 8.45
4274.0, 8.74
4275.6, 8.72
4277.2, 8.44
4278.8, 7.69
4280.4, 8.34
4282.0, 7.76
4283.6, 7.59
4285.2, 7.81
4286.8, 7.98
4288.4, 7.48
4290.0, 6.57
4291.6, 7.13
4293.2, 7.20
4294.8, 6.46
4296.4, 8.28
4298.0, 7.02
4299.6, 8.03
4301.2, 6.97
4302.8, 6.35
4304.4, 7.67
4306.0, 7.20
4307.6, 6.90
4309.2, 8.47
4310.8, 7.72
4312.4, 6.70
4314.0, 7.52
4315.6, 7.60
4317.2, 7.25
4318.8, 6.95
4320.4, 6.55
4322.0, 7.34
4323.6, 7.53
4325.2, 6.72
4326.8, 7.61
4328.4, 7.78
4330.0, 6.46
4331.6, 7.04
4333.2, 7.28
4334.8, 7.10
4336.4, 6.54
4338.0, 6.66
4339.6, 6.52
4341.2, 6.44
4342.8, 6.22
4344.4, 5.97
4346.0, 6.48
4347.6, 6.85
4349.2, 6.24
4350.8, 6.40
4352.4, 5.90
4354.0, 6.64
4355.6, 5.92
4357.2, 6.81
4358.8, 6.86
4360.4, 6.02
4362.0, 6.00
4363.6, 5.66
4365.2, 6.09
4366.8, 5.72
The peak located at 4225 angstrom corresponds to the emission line Mg II 2798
